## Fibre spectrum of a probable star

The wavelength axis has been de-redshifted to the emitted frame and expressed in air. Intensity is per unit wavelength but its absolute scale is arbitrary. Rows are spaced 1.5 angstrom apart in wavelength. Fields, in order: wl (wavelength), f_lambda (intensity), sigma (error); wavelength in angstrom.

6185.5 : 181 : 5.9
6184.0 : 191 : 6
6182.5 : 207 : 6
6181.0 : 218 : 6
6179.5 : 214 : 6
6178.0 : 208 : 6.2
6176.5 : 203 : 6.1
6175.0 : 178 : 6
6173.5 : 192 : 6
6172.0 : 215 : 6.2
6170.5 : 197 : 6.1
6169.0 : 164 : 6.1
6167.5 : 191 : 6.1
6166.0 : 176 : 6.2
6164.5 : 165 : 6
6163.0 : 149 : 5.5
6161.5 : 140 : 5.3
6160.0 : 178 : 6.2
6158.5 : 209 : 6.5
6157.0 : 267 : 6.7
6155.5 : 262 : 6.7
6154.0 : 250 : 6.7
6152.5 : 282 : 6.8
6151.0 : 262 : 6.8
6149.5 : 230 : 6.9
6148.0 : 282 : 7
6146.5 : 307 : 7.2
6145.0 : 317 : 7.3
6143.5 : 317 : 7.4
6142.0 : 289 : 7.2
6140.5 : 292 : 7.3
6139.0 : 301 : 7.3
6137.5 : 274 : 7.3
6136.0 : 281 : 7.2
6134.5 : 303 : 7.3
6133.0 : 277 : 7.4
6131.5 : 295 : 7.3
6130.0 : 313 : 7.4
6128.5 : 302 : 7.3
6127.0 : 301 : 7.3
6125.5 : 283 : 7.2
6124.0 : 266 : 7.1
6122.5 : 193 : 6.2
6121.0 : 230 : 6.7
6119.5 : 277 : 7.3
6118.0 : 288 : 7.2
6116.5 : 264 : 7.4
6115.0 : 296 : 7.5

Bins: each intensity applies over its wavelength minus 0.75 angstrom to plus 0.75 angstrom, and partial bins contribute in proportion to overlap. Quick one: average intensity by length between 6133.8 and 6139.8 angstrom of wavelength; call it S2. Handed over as 290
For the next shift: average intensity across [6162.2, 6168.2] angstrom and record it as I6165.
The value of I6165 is 170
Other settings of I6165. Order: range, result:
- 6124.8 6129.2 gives 295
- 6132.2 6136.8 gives 287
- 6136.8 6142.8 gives 289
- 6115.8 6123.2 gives 251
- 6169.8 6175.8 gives 196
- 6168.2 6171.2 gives 180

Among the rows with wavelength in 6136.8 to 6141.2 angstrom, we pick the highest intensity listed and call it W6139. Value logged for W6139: 301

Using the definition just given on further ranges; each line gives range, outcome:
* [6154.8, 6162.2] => 267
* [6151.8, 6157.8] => 282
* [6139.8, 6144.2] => 317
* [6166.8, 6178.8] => 215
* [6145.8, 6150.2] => 307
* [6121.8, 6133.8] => 313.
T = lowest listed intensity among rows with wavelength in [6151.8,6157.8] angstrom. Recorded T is 250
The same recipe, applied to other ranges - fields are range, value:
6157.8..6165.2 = 140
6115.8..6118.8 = 264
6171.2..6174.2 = 192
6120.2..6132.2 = 193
